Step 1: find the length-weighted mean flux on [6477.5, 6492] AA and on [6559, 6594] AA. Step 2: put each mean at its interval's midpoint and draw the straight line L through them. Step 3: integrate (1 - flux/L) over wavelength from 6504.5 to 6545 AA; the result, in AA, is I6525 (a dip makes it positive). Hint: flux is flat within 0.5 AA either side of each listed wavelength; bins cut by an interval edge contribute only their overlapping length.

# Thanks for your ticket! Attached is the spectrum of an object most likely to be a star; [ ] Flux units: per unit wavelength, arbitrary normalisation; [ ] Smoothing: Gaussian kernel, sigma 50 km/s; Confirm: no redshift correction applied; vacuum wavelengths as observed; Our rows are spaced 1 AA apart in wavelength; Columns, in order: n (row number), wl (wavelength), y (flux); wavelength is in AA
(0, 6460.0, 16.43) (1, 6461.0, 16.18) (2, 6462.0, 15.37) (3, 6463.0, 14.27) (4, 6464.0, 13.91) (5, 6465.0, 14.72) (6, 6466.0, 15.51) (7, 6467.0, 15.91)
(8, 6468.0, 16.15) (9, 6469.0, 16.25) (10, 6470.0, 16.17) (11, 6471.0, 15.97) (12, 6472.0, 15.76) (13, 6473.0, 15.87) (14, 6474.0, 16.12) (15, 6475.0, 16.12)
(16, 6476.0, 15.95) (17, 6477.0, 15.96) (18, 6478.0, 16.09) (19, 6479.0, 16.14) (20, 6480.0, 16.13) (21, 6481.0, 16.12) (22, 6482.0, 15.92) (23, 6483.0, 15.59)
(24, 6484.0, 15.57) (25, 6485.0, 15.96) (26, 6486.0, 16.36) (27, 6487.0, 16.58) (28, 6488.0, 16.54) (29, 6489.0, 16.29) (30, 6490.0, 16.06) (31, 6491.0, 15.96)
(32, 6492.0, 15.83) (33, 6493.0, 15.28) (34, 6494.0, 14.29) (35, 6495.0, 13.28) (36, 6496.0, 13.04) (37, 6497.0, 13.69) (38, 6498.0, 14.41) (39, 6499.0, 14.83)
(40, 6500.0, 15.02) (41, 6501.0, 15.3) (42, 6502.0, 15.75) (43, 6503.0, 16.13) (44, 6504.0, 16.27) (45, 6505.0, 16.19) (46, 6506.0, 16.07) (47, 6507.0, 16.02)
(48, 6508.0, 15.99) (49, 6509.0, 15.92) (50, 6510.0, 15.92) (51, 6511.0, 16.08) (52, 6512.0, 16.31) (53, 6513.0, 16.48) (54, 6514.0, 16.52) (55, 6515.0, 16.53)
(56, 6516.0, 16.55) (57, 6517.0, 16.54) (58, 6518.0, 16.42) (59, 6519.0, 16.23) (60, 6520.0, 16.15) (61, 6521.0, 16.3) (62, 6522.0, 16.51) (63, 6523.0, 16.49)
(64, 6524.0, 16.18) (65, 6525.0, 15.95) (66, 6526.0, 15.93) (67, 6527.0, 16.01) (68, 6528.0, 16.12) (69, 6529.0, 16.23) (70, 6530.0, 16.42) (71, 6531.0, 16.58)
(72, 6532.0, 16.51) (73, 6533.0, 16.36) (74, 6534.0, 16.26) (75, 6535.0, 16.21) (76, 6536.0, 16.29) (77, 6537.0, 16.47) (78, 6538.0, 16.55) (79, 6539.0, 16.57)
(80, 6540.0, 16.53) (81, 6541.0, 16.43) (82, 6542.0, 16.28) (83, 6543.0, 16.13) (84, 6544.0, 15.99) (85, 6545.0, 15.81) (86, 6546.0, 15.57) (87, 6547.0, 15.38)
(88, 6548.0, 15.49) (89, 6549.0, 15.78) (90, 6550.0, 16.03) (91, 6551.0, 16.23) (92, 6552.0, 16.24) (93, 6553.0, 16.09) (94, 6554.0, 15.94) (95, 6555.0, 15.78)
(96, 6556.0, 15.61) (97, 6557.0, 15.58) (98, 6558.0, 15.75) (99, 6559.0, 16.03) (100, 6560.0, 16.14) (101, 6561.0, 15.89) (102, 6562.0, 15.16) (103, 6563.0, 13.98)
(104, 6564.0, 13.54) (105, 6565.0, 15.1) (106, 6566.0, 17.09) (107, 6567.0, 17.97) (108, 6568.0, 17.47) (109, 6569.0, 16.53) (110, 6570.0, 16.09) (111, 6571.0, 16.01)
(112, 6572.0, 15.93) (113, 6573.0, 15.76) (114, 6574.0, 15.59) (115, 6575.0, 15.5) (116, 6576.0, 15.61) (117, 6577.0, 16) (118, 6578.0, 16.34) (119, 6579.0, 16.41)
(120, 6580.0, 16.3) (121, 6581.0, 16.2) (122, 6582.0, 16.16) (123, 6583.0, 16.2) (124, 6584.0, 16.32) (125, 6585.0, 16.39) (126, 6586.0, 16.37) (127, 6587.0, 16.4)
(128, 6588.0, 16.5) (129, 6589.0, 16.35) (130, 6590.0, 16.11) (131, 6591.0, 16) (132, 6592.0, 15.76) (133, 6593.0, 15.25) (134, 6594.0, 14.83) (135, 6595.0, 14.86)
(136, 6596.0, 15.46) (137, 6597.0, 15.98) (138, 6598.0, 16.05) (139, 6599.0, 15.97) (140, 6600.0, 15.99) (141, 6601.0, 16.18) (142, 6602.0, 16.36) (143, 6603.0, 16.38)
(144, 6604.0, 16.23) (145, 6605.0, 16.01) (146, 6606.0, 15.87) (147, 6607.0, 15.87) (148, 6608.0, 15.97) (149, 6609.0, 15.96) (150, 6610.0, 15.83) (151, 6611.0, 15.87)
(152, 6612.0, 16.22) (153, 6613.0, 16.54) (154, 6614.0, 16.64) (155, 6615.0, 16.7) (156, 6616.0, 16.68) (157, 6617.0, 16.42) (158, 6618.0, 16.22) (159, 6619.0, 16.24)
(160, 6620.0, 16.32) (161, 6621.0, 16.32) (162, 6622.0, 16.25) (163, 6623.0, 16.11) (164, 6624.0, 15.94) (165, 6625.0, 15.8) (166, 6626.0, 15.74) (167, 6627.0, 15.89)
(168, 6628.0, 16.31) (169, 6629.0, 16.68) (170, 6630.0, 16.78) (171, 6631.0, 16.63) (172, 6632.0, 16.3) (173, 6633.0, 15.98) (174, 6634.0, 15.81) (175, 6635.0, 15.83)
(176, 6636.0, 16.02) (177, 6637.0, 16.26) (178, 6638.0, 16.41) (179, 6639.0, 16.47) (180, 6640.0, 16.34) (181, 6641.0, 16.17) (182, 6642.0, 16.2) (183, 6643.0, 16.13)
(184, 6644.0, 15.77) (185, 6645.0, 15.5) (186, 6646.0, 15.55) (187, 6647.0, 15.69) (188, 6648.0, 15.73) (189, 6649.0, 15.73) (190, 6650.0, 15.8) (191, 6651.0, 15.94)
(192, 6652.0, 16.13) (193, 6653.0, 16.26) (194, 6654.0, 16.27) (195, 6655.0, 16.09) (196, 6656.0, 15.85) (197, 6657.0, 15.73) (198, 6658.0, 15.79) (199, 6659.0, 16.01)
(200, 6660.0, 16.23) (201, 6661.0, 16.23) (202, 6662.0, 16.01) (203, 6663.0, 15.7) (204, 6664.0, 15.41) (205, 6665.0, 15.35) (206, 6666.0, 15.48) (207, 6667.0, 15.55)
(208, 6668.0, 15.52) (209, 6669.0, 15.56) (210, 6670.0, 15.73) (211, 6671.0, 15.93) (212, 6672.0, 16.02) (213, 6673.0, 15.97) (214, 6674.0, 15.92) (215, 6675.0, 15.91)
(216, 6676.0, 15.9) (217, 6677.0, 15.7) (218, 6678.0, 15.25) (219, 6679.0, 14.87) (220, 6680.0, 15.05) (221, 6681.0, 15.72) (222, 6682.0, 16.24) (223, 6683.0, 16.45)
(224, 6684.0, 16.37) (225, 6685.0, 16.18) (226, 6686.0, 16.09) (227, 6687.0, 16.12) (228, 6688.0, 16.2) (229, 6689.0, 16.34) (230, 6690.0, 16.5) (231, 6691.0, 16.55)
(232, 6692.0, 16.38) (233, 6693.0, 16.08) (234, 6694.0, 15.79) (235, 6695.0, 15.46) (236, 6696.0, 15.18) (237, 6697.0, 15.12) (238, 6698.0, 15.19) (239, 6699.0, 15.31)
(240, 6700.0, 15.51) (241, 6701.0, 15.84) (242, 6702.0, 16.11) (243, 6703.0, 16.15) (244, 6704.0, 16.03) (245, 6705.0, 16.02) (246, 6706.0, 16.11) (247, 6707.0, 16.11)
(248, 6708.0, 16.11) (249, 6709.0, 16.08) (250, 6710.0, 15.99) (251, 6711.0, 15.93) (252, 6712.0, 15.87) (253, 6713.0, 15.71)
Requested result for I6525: -0.6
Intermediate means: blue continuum 16.1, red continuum 16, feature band 16.3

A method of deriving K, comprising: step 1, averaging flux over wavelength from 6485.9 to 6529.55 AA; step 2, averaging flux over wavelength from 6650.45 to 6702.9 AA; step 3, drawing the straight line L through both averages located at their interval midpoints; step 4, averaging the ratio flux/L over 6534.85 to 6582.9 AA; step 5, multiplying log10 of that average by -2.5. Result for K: -0.01 mag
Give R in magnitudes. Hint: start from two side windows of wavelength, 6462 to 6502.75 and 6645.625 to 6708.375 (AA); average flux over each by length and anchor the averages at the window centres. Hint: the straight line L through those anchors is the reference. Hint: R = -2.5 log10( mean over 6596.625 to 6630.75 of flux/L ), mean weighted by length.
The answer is -0.03 mag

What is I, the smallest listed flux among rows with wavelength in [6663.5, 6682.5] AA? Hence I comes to 14.87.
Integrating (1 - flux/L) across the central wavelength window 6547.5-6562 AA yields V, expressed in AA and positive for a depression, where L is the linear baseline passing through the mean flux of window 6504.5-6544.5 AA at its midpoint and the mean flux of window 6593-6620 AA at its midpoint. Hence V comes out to 0.3 AA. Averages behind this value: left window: 16.3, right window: 16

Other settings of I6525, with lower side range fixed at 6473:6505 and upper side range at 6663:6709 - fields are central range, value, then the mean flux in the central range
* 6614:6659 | -0.98 AA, 16.1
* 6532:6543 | -0.52 AA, 16.4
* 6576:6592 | -0.54 AA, 16.2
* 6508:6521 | -0.56 AA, 16.3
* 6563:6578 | -0.26 AA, 16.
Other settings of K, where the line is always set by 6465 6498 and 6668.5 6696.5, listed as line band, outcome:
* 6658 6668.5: 0.009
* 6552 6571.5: -0.009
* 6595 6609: -0.011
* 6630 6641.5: -0.025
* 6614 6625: -0.032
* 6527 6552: -0.030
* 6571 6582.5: -0.014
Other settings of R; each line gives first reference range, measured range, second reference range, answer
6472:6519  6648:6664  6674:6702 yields -0.01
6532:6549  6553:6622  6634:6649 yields 0.00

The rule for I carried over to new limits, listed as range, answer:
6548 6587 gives 13.54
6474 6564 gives 13.04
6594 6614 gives 14.83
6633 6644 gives 15.77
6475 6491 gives 15.57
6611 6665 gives 15.35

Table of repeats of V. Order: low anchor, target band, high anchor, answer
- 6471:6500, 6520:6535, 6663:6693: -0.6 AA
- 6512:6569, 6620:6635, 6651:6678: -0.2 AA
